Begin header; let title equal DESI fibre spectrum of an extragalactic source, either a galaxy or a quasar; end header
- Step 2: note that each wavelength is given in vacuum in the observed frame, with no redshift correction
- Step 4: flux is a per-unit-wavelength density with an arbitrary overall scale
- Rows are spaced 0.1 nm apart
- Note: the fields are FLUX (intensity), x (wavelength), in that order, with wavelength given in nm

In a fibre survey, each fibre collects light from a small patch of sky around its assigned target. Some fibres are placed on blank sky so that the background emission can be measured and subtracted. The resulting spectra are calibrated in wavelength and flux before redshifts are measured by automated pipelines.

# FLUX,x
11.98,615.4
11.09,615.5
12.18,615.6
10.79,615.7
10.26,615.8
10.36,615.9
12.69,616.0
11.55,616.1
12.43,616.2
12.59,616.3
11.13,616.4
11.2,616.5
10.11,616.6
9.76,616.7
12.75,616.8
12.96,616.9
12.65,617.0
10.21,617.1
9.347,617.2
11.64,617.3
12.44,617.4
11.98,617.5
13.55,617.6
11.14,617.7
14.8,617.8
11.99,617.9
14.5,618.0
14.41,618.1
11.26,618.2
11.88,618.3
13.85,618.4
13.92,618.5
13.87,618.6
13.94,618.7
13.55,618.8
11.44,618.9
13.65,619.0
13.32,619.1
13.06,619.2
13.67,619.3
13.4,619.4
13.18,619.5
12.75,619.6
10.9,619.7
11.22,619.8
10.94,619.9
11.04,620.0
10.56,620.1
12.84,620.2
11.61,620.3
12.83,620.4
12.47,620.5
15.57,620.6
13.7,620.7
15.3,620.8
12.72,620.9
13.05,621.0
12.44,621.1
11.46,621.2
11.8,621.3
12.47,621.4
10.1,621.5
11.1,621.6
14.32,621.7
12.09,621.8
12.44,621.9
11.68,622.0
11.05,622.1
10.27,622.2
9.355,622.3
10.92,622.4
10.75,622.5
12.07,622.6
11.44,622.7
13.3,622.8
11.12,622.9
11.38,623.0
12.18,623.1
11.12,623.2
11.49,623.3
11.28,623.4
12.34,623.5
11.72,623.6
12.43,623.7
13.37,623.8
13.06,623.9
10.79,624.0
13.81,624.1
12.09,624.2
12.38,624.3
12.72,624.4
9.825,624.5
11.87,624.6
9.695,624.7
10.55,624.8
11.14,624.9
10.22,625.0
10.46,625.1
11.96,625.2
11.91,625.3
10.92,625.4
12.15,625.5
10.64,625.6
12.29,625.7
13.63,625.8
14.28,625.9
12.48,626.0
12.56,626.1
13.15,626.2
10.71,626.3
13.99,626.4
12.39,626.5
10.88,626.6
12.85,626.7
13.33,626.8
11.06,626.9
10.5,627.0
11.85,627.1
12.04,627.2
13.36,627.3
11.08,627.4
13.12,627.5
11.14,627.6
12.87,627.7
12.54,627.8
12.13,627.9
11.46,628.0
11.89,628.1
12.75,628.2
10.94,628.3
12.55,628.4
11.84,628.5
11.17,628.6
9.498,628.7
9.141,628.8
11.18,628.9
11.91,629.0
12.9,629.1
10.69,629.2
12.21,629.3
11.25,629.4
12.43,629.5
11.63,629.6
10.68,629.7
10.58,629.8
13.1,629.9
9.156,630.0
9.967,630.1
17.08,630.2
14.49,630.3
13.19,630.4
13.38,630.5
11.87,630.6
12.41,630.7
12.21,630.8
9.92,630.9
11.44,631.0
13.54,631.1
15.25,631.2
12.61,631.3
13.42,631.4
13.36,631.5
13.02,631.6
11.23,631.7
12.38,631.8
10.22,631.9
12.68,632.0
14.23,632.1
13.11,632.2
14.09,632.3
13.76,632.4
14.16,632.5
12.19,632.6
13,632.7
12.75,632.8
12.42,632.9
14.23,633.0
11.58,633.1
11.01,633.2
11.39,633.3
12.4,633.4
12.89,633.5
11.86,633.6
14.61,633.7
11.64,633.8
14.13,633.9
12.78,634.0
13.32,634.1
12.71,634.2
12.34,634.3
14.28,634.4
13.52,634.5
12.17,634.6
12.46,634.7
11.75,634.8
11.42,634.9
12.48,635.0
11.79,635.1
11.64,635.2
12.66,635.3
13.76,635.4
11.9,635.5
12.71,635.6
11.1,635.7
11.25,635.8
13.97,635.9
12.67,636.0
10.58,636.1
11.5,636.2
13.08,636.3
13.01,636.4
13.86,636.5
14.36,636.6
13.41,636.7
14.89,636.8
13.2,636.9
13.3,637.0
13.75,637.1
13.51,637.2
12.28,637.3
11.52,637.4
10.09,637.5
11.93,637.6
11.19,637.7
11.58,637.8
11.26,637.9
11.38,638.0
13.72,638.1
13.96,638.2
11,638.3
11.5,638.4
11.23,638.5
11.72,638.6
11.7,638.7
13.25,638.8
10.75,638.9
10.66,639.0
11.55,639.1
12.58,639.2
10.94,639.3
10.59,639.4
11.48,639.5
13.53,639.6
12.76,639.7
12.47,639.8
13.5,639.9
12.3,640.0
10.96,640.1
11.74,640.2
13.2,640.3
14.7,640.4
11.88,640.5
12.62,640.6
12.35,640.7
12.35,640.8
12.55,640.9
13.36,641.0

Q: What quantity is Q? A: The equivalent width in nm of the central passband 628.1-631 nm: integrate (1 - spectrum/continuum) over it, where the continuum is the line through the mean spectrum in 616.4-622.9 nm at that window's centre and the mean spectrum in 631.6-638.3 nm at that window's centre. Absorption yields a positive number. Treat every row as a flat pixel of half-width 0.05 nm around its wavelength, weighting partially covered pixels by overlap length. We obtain 0.161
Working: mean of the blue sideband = 12.3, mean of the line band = 11.8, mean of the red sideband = 12.6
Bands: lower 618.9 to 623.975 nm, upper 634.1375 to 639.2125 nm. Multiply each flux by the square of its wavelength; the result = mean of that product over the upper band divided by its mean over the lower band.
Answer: 1.07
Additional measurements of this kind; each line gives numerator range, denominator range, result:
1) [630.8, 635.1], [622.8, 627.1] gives 1.09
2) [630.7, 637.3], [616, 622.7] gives 1.09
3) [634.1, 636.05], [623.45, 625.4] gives 1.10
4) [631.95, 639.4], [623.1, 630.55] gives 1.08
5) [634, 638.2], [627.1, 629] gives 1.10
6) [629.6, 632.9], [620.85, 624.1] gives 1.10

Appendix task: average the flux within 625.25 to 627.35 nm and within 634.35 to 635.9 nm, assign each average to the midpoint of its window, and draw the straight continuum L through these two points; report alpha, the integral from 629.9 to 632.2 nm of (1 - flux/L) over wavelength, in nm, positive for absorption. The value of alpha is -0.06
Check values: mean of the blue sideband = 12.2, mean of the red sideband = 12.4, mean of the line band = 12.6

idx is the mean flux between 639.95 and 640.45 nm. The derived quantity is 12.6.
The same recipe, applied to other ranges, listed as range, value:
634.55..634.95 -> 12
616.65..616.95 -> 11.8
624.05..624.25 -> 13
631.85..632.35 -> 12.9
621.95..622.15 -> 11.4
